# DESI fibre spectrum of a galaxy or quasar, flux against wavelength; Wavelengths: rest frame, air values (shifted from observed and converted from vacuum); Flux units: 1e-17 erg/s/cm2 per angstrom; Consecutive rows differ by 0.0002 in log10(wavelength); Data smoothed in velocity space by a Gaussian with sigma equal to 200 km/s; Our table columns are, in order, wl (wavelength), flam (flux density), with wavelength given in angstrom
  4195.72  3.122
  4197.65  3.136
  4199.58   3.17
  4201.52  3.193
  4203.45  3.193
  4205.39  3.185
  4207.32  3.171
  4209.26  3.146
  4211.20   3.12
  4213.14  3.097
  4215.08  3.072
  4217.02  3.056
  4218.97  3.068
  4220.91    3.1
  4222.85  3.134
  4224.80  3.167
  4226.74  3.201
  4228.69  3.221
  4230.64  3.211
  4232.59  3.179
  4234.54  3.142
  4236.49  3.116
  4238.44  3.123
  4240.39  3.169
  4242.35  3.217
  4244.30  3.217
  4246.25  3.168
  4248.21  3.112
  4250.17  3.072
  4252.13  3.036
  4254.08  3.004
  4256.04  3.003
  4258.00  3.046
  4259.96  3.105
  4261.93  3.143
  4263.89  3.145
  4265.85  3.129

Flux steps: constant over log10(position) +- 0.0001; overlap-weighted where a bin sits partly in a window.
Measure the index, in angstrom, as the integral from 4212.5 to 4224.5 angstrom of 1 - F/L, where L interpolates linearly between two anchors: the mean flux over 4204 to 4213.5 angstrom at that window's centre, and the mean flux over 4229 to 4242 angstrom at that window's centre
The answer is 0.2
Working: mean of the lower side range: 3.15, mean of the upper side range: 3.16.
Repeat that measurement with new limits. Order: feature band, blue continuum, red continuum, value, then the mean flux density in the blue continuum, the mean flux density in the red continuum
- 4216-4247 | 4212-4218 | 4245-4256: -0.8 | 3.07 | 3.08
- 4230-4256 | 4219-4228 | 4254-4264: -0.2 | 3.15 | 3.07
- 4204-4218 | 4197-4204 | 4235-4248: 0.2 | 3.17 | 3.16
